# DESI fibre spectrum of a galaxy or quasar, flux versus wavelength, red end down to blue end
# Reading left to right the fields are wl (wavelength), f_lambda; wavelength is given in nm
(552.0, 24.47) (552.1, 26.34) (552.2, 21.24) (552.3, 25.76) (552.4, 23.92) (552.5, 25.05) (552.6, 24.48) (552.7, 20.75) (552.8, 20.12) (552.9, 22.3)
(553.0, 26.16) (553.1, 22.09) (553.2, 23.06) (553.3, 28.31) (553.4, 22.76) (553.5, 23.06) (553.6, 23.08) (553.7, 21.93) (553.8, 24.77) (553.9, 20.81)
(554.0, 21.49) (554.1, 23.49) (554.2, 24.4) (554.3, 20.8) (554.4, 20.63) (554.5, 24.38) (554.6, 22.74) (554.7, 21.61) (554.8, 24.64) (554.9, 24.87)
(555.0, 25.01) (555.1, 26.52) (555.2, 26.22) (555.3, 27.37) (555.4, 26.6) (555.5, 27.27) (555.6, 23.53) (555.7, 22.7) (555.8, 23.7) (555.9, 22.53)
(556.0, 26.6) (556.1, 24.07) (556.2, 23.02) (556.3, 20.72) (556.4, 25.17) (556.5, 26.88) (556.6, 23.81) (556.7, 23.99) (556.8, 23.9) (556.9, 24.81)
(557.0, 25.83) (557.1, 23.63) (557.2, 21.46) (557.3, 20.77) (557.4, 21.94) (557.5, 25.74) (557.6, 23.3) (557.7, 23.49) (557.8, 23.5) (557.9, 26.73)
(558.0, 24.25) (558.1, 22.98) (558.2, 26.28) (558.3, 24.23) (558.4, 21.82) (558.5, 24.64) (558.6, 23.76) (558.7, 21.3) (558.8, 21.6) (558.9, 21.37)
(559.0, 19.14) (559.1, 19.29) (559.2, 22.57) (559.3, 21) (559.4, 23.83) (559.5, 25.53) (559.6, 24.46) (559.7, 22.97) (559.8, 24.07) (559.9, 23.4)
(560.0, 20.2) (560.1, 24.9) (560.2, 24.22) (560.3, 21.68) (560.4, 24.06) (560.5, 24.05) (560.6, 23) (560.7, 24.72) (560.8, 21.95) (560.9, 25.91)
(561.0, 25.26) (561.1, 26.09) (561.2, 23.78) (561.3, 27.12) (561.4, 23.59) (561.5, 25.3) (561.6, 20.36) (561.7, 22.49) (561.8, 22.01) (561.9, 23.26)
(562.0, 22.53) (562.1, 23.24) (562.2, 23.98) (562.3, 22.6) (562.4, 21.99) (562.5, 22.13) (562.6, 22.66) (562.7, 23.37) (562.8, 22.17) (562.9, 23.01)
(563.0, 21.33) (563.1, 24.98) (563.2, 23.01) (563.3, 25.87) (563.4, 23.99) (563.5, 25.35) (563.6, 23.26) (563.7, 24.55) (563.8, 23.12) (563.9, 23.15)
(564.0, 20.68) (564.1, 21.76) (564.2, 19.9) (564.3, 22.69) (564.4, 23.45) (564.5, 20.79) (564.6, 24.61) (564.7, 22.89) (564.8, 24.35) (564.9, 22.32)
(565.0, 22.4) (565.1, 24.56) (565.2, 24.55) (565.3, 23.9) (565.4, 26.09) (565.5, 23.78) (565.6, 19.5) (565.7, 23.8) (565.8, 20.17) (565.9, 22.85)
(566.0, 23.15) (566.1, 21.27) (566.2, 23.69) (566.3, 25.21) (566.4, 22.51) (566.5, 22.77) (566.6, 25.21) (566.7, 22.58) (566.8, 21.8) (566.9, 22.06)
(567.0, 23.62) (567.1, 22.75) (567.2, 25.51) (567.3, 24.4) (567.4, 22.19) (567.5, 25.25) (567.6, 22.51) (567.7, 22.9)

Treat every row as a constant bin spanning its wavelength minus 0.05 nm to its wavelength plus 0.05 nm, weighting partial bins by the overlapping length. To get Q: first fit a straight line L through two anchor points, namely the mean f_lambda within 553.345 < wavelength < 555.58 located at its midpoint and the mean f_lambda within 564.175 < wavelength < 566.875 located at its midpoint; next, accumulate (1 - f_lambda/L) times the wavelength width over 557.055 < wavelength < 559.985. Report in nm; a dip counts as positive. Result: 0.06 nm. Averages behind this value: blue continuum 23.8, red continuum 23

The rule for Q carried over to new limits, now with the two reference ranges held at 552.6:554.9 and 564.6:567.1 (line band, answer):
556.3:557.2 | -0.05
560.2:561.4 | -0.06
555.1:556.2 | -0.10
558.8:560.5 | 0.03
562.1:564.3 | 0.01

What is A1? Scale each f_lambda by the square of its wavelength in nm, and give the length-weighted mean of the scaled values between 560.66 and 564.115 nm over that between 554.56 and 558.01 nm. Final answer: 1.0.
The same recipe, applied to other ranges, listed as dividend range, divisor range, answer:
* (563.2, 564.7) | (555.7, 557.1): 0.98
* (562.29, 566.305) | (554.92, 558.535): 0.97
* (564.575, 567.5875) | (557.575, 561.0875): 1.02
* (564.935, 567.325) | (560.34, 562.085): 0.99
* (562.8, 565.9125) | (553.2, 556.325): 1.00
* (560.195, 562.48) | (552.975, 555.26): 1.03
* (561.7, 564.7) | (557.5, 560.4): 1.01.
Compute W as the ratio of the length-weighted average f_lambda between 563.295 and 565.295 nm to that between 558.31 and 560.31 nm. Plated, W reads 1.0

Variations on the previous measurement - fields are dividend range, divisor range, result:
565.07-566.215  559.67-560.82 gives 0.99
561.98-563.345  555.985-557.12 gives 0.95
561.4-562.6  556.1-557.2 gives 0.95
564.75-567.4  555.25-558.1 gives 0.96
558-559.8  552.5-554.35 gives 0.99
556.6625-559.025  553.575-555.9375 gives 0.98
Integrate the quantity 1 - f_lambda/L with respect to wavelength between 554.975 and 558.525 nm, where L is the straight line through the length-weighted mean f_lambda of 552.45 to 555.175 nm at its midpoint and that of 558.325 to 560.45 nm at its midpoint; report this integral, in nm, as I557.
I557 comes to -0.20 nm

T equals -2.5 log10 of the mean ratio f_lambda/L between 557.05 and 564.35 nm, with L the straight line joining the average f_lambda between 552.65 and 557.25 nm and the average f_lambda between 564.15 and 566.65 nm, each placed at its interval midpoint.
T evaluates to 0.008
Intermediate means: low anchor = 23.8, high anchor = 23.1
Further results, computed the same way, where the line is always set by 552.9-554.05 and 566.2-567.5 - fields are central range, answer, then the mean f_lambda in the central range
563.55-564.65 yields 0.04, 22.5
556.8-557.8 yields 0.00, 23.5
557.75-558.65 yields -0.04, 24.2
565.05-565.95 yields 0.01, 23.2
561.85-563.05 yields 0.04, 22.7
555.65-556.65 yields -0.02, 23.9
